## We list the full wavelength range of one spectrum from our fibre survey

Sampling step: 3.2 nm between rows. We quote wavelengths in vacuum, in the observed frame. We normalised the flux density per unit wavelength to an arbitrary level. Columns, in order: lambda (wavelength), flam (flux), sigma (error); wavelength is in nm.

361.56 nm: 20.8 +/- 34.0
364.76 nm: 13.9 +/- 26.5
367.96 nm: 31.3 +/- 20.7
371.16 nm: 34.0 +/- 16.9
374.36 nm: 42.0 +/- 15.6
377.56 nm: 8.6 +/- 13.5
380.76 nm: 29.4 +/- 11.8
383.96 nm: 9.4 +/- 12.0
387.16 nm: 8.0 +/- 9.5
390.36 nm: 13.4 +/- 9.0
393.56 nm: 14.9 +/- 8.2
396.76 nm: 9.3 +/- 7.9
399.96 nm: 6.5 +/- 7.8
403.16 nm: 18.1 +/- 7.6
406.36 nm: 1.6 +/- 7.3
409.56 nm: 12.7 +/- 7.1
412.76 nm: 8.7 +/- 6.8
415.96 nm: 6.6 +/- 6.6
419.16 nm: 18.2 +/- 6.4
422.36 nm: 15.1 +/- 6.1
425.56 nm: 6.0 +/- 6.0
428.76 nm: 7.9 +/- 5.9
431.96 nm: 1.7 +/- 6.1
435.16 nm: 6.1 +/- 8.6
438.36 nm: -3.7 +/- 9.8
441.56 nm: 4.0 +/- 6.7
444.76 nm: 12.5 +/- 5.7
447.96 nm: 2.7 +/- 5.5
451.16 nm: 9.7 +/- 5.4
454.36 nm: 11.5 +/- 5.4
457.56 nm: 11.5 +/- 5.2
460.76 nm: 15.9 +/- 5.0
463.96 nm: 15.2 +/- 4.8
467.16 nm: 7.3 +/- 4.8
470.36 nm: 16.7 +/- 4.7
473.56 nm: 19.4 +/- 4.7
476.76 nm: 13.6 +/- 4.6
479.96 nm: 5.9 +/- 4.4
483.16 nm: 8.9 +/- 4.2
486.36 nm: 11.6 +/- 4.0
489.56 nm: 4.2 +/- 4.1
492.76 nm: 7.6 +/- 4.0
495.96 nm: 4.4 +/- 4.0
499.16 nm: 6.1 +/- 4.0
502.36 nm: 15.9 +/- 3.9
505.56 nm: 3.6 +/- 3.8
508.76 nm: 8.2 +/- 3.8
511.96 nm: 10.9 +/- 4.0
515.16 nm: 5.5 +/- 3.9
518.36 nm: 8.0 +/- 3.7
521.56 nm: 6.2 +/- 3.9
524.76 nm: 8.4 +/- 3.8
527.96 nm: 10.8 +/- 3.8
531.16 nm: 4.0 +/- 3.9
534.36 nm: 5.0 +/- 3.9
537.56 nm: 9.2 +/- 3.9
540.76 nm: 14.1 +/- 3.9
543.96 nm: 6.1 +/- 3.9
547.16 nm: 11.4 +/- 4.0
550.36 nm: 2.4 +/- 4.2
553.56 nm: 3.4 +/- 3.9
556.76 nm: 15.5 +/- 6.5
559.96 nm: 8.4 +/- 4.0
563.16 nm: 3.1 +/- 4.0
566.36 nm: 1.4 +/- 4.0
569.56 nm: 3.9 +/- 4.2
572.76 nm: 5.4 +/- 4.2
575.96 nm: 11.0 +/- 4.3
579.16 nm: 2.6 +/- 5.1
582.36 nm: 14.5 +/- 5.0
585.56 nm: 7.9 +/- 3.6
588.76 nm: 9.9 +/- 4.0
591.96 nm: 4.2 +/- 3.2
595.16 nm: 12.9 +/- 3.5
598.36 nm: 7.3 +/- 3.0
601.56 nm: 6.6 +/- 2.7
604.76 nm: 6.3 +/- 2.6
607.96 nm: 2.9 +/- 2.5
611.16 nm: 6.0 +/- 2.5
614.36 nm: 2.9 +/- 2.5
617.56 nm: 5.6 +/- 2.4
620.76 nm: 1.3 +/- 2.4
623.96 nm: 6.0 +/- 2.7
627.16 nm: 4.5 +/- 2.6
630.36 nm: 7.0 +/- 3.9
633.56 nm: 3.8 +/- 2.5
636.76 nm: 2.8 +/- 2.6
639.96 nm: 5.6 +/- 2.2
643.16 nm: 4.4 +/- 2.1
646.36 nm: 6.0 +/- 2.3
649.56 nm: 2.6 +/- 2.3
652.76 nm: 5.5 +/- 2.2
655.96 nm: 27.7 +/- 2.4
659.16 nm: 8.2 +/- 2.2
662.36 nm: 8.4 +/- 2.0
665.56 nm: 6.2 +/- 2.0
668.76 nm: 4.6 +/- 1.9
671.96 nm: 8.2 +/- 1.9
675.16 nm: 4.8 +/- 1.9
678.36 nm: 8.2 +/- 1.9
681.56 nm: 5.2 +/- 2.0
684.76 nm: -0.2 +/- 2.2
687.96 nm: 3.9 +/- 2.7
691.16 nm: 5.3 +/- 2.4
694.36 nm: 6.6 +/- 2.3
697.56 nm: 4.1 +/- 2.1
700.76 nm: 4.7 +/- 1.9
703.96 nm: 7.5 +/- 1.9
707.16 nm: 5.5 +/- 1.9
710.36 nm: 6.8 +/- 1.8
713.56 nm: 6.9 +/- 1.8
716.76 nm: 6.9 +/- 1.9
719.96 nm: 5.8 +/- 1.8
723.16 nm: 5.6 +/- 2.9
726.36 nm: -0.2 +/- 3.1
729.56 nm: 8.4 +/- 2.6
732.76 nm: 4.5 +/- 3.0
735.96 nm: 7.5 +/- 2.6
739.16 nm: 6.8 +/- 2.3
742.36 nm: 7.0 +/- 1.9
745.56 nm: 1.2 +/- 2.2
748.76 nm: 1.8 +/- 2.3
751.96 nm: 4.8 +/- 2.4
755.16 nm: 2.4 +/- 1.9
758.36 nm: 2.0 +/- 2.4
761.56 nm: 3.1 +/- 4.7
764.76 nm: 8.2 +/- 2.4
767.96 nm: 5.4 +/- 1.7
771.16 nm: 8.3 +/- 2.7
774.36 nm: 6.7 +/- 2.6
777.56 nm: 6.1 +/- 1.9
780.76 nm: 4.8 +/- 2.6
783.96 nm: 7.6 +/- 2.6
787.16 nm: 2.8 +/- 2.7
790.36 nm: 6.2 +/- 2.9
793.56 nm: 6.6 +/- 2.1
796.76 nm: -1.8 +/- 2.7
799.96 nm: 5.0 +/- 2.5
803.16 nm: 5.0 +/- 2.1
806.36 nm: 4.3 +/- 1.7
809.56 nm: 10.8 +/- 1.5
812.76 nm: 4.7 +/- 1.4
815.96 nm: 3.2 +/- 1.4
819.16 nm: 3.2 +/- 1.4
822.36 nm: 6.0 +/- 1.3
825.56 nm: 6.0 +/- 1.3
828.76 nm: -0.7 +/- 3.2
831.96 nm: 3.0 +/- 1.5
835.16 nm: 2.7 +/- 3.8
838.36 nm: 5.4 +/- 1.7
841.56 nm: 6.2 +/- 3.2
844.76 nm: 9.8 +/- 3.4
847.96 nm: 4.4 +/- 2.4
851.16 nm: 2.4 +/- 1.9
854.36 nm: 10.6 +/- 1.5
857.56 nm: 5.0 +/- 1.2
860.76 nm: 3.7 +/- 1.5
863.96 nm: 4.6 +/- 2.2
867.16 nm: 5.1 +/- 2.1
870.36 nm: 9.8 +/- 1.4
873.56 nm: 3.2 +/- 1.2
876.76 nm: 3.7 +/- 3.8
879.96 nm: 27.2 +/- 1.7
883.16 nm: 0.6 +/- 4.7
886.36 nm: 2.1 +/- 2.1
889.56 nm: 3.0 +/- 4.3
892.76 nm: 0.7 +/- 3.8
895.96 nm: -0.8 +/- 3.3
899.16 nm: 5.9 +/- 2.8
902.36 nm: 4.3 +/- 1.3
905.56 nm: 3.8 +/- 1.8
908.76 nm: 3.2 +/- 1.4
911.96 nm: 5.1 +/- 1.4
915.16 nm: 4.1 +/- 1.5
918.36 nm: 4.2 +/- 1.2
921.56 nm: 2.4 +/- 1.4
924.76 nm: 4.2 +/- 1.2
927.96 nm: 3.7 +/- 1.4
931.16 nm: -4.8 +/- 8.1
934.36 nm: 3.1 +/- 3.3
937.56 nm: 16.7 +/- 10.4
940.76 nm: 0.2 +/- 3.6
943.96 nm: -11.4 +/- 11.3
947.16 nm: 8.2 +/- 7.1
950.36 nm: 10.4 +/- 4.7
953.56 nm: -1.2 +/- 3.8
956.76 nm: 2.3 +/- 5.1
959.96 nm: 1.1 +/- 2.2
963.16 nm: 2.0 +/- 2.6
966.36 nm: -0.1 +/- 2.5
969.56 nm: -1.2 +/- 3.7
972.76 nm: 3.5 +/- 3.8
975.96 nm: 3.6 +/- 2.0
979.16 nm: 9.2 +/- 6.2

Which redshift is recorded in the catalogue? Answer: 0.756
